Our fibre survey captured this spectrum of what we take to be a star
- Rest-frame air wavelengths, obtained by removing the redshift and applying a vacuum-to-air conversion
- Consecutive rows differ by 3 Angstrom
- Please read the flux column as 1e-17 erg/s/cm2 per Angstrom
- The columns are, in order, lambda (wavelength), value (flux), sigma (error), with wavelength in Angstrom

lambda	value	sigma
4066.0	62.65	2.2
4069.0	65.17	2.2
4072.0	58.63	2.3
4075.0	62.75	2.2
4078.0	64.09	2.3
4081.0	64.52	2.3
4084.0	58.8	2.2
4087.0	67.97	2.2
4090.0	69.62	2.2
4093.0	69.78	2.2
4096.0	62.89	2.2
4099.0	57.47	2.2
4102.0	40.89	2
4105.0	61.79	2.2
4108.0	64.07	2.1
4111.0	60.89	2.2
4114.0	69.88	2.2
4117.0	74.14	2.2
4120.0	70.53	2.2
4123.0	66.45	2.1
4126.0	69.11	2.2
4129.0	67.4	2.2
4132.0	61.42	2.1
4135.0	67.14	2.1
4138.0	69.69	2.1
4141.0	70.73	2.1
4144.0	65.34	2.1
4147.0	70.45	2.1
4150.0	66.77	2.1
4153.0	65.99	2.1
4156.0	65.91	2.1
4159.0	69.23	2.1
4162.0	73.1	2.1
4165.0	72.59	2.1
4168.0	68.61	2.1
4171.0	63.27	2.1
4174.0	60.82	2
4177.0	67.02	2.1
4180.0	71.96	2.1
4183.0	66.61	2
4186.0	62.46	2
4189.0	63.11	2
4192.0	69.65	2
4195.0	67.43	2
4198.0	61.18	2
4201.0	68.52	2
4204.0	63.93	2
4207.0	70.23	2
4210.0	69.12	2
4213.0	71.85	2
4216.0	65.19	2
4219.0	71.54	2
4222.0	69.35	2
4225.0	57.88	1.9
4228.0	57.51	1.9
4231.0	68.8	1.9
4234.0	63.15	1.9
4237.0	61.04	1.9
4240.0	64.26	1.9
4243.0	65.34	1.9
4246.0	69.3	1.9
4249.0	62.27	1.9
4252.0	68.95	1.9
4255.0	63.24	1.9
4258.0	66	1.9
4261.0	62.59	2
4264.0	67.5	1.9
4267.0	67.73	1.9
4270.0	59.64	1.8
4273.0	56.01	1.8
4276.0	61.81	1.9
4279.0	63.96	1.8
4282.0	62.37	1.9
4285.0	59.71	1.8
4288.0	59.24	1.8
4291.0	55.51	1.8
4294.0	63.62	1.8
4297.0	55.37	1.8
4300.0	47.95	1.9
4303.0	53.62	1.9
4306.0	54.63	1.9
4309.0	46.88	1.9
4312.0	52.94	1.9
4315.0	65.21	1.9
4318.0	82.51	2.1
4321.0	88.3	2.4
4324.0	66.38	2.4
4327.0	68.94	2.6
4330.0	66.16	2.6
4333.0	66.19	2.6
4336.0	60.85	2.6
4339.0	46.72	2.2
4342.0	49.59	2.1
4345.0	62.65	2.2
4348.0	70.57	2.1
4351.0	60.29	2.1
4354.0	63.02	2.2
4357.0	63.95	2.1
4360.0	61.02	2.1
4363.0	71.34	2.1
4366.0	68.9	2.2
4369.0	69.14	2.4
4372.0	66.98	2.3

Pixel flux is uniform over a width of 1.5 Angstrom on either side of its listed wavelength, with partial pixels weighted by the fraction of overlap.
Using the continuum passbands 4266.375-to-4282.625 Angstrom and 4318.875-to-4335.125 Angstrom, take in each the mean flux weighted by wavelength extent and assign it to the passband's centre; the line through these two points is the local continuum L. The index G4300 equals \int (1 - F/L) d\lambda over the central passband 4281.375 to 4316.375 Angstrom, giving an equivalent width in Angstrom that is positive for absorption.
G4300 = 5.15 Angstrom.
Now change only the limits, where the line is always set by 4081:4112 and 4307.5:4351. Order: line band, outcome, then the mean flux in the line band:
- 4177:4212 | -2.4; 66.8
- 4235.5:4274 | -0.7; 64.2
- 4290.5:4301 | 1.2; 56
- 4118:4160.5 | -3.9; 67.7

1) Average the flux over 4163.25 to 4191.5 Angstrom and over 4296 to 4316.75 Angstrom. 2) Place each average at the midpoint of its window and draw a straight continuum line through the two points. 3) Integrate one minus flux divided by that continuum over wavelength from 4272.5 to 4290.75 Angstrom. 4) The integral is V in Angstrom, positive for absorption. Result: -1.27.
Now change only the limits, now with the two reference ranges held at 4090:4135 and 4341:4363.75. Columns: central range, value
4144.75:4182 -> -2.26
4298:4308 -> 1.77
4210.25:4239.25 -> -0.76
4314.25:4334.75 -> -2.95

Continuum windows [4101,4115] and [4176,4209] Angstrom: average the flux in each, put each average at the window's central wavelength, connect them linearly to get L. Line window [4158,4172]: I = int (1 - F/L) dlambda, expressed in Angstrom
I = -1.1 Angstrom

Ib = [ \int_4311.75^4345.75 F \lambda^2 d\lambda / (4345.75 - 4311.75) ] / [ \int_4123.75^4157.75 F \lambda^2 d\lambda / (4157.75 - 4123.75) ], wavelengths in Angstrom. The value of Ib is 1.06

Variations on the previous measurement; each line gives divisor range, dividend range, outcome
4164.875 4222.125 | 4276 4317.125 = 0.90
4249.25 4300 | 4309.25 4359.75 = 1.07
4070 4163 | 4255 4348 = 1.03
